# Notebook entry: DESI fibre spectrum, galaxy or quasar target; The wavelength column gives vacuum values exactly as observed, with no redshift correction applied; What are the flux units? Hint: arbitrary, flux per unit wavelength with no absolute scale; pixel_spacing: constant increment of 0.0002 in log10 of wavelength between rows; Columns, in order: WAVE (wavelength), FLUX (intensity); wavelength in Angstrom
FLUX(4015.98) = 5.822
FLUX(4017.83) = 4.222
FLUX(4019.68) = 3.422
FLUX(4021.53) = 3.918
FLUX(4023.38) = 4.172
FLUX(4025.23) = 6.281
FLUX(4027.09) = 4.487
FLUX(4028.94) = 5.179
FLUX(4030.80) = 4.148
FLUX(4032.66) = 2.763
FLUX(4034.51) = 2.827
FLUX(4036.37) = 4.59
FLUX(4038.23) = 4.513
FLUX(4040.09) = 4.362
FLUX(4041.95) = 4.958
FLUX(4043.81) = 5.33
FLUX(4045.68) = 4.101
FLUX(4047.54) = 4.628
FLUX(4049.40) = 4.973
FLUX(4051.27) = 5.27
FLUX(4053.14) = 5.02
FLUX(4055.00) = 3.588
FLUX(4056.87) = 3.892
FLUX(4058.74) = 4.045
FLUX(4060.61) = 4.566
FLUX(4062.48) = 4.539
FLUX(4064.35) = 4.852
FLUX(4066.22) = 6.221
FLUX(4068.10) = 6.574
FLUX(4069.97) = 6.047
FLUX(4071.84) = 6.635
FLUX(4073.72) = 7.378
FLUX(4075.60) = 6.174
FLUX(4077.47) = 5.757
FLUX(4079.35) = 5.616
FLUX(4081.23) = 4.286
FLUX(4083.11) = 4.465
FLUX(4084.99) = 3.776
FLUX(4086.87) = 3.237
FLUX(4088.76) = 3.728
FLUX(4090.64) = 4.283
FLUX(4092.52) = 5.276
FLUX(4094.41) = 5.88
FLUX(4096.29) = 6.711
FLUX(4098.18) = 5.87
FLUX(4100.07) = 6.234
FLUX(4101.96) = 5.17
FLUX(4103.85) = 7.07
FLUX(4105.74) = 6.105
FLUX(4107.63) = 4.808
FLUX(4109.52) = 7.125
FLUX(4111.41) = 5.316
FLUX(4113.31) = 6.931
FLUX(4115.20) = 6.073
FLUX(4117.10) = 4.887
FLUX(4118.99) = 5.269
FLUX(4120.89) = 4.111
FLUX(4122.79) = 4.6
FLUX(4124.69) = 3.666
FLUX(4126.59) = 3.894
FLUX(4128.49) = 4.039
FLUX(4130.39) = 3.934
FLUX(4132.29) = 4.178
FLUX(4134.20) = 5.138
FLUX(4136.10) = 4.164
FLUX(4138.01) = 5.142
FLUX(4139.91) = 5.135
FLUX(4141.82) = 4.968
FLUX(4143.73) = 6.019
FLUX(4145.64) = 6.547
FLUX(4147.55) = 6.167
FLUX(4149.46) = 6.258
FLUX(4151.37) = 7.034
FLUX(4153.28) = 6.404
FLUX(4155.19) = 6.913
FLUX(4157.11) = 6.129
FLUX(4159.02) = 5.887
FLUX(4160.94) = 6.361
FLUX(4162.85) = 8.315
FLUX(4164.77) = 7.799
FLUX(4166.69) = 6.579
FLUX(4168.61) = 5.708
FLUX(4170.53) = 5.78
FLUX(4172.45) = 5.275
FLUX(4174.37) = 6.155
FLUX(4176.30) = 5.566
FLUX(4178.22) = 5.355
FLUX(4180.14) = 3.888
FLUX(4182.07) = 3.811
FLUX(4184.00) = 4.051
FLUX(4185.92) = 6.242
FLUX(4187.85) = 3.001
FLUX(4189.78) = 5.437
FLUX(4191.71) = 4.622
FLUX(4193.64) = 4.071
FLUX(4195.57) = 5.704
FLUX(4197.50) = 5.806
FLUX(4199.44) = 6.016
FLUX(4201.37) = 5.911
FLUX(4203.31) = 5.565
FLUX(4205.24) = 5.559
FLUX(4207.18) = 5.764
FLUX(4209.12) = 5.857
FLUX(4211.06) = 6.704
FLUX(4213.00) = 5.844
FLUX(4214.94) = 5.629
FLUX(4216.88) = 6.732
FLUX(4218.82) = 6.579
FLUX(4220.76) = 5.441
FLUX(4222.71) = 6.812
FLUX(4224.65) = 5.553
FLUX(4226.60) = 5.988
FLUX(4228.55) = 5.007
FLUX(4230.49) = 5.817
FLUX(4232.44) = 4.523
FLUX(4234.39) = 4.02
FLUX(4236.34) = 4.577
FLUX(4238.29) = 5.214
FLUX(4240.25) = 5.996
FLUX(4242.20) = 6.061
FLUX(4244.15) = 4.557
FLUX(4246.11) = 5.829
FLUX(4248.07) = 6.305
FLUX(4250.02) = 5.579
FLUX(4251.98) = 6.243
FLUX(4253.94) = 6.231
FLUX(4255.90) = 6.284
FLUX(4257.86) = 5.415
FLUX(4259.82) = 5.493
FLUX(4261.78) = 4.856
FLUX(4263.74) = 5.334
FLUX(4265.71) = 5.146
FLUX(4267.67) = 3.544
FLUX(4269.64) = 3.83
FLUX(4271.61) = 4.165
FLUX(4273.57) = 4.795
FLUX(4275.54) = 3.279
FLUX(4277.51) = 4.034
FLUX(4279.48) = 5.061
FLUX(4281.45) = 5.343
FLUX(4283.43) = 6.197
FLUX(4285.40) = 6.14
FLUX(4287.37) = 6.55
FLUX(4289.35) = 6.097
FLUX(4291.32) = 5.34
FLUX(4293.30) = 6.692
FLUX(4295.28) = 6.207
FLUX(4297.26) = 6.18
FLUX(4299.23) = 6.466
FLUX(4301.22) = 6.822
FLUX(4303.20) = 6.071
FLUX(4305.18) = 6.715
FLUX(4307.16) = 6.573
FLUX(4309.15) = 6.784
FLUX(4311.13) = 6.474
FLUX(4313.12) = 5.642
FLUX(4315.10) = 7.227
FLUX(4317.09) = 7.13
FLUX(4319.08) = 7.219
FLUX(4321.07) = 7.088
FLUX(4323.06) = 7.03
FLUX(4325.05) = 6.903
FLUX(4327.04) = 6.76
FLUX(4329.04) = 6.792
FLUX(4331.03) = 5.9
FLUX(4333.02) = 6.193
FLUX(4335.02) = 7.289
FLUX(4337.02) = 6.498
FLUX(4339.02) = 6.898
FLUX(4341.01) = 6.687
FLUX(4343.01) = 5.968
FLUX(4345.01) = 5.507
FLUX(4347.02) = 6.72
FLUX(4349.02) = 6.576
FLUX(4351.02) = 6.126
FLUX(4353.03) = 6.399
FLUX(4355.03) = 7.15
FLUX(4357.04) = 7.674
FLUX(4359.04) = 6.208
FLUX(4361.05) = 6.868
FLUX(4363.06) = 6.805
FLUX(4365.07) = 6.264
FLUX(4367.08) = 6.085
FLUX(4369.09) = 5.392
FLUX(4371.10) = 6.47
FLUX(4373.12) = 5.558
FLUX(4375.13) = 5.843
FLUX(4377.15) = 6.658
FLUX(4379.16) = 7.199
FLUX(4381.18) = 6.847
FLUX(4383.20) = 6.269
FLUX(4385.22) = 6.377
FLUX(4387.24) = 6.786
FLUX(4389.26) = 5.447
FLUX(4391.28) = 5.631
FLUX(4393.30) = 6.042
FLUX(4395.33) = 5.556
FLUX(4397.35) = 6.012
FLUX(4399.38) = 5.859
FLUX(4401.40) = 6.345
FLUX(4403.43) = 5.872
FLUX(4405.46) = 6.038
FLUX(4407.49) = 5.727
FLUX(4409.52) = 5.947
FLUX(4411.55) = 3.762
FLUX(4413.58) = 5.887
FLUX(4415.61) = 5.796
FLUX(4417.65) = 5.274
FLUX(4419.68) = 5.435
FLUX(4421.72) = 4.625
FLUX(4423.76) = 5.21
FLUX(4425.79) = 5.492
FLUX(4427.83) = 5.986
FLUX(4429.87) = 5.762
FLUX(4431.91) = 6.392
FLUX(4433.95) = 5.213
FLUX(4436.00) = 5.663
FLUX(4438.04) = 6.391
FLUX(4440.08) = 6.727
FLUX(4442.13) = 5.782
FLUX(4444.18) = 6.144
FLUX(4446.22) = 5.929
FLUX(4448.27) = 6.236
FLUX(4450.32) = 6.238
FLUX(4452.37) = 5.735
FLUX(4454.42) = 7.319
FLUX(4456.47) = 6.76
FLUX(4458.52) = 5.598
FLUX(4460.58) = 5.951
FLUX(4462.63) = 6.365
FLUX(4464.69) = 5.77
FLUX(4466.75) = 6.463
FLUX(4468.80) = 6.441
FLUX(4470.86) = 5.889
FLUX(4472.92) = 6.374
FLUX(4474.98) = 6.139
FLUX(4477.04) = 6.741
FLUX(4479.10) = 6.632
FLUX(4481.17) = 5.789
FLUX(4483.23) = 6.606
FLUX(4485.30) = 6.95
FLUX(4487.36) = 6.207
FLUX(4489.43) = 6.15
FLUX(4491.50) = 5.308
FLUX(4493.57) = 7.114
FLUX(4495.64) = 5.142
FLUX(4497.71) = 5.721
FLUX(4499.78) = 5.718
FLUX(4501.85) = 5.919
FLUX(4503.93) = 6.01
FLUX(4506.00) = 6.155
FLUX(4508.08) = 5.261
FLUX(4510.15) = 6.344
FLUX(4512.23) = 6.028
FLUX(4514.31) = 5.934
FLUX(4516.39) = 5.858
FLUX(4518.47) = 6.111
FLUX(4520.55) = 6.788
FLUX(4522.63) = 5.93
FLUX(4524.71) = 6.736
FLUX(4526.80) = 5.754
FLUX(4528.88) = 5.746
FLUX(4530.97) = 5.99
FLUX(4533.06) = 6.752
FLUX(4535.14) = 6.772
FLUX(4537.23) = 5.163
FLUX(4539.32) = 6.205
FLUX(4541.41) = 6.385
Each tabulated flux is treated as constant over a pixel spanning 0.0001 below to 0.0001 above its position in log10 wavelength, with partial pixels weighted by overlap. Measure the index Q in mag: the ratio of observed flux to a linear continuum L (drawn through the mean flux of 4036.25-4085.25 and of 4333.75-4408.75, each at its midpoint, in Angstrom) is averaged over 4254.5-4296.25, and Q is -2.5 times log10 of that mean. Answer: 0.135 mag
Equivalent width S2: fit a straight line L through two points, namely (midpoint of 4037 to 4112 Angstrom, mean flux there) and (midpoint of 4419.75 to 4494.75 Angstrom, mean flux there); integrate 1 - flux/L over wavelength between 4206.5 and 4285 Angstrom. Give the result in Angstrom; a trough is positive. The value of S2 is 3.0 Angstrom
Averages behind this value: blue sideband 5.21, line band 5.39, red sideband 6.1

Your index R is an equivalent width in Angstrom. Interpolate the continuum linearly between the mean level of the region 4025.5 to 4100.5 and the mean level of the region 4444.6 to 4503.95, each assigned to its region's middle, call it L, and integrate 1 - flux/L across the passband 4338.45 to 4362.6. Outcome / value -3.2 Angstrom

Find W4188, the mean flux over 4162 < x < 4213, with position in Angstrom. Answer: 5.56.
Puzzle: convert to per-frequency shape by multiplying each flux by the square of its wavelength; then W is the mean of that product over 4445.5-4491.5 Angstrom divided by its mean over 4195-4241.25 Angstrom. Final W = 1.24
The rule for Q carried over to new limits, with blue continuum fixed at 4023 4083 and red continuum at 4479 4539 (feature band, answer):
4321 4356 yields -0.16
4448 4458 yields -0.09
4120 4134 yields 0.24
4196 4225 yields -0.13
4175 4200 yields 0.08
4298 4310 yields -0.18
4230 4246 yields 0.06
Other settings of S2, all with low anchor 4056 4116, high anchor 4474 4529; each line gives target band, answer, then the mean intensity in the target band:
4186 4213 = 1.0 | 5.43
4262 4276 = 3.4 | 4.37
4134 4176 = -4.0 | 6.1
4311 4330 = -3.3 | 6.84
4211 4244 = 0.4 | 5.62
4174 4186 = 1.6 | 4.86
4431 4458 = -0.7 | 6.18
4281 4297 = -0.9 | 6.1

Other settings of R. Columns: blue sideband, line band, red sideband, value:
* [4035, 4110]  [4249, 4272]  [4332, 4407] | 2.7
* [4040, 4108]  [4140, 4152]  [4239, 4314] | -1.6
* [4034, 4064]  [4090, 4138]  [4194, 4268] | -3.5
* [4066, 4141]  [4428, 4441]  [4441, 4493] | 0.3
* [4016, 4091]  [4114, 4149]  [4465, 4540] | 0.4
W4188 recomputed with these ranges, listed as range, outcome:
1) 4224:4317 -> 5.6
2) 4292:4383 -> 6.54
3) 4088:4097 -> 5.17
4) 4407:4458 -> 5.82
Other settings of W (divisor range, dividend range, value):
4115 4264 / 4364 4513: 1.23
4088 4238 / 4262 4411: 1.20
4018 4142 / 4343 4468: 1.43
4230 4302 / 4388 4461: 1.16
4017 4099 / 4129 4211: 1.22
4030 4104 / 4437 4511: 1.50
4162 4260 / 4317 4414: 1.21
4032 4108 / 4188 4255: 1.19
